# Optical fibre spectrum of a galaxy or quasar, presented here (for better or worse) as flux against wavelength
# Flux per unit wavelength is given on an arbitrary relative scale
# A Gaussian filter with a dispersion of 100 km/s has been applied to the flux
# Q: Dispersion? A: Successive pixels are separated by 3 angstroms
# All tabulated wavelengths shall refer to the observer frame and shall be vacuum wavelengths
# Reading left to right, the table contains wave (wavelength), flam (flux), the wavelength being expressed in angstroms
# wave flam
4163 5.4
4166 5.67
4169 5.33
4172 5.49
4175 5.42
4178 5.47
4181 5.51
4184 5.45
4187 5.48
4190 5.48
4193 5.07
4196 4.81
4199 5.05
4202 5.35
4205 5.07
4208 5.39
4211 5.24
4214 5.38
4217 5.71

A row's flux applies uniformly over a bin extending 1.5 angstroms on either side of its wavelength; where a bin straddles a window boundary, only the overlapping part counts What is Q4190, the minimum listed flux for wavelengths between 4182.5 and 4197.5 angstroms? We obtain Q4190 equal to 4.81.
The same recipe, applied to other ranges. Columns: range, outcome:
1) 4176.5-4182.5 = 5.47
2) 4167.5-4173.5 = 5.33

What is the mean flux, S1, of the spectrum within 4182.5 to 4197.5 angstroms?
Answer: 5.26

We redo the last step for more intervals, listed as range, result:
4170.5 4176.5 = 5.45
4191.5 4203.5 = 5.07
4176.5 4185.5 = 5.48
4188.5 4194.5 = 5.28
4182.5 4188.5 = 5.47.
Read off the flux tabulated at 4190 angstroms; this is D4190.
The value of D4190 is 5.48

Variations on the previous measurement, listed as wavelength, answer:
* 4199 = 5.05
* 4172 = 5.49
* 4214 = 5.38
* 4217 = 5.71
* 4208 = 5.39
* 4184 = 5.45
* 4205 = 5.07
